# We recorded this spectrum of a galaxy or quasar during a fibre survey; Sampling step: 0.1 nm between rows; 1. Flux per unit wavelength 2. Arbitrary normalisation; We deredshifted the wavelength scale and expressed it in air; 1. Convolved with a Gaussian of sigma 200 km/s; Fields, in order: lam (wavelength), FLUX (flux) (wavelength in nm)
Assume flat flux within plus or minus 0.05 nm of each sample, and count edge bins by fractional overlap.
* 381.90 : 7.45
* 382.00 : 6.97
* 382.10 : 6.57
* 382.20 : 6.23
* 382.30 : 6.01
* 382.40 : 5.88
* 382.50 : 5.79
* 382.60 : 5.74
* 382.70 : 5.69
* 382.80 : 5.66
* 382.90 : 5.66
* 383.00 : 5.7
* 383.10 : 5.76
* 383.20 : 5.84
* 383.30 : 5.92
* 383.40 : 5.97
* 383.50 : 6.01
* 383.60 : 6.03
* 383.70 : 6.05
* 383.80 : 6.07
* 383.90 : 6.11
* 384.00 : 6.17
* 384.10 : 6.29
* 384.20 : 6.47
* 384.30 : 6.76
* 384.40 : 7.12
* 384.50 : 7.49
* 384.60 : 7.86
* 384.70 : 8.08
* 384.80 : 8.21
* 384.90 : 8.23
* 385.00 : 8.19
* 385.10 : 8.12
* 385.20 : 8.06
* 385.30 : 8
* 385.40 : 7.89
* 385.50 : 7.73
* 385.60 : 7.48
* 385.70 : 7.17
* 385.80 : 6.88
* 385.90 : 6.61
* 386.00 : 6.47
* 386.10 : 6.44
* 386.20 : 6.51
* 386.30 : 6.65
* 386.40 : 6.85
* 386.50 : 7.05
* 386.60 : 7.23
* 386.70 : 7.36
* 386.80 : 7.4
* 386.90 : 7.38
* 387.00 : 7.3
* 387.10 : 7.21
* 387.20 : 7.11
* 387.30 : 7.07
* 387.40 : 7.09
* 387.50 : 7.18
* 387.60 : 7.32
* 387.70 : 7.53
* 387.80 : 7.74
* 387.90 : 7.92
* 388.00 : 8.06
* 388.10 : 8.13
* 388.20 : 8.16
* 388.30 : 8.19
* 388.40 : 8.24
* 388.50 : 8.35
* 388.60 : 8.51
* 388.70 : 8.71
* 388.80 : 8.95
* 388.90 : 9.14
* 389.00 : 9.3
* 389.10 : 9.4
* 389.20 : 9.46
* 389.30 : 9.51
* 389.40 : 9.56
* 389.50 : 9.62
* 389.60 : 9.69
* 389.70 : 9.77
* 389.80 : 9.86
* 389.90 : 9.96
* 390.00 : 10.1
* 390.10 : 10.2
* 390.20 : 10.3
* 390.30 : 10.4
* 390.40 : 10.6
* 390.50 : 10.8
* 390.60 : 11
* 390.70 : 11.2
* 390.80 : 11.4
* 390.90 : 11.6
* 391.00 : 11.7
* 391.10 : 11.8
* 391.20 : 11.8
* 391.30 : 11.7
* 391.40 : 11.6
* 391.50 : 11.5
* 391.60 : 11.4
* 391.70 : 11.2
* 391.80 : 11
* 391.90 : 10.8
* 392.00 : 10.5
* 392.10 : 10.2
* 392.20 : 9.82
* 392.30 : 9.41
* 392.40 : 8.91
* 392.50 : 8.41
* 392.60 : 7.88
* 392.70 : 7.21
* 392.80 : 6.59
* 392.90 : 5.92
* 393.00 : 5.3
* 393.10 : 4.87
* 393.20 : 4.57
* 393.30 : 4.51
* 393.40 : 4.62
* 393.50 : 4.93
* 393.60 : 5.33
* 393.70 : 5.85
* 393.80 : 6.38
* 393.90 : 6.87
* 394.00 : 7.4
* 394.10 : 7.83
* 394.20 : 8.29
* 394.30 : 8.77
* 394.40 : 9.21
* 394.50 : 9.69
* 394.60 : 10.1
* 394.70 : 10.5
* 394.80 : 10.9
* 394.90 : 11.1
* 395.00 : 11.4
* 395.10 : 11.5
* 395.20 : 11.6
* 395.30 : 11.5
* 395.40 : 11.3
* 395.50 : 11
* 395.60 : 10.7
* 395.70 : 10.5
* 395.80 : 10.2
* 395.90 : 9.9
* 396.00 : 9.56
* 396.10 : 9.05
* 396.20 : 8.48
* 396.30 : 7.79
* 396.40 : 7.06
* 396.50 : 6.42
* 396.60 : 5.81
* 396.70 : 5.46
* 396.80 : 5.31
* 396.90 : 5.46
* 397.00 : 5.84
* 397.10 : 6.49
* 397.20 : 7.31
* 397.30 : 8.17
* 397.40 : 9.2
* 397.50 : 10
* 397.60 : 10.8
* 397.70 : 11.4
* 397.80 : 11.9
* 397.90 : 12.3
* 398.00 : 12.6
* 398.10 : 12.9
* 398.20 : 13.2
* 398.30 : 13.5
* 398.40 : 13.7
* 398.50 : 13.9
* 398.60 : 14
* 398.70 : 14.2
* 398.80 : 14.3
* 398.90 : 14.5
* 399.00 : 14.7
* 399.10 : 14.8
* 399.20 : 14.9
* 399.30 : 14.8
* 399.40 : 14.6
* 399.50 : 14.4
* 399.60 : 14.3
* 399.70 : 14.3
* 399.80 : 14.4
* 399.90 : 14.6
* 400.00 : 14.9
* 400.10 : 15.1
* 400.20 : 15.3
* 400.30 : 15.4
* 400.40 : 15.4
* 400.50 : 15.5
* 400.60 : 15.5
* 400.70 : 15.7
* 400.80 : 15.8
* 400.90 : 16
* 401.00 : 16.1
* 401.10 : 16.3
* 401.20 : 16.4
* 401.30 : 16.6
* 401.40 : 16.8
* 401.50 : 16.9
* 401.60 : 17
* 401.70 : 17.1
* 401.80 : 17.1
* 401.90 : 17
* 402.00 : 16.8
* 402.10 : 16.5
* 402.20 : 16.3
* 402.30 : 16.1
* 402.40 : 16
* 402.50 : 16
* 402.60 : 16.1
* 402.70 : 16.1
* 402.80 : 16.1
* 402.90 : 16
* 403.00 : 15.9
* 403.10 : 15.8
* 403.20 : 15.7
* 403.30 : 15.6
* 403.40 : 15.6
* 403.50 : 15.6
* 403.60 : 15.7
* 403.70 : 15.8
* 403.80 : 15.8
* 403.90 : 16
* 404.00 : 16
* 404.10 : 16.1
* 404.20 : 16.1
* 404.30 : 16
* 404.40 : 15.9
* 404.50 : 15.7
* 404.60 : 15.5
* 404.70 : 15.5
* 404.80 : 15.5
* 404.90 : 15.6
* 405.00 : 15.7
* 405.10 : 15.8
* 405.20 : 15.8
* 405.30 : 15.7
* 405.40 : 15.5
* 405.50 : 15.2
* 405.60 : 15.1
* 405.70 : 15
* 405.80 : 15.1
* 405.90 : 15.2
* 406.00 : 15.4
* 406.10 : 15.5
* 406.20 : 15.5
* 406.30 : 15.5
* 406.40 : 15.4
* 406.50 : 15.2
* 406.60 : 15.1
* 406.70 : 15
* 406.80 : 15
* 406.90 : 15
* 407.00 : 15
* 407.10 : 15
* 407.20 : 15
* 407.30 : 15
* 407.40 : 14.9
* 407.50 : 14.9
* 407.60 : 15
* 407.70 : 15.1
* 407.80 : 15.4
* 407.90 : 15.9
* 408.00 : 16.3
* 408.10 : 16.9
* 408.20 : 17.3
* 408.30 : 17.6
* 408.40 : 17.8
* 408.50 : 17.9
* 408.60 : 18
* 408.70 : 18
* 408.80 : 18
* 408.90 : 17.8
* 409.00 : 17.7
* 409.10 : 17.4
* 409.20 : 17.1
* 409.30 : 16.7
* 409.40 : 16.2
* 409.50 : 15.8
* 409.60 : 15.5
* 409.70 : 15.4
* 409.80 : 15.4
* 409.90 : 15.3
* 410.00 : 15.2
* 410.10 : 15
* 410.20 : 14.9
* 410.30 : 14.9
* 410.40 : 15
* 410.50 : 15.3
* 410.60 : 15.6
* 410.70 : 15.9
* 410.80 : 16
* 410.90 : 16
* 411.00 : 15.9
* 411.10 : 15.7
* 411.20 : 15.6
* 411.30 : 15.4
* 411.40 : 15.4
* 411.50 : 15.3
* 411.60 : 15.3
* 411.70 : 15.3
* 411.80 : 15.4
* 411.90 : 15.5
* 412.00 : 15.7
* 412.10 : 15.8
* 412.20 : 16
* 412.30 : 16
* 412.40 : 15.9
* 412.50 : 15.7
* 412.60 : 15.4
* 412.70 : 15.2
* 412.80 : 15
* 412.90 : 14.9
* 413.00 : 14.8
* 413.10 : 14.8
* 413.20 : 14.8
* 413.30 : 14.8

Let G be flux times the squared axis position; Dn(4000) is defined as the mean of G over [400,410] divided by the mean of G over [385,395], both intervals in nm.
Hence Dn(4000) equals 2.01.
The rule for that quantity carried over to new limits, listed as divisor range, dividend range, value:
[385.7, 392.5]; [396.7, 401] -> 1.49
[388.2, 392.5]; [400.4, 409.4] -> 1.70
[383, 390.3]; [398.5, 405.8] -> 2.18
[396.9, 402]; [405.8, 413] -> 1.19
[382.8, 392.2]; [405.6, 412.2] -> 2.09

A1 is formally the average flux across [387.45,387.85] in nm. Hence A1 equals 7.44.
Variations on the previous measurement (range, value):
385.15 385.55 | 7.92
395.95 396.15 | 9.31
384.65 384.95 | 8.17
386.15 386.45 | 6.67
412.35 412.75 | 15.5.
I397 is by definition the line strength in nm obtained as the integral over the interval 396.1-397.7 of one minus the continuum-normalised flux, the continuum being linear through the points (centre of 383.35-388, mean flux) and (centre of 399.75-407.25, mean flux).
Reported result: 0.65 nm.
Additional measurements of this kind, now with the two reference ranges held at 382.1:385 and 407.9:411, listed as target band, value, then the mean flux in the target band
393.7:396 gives 0.221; 9.75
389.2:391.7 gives -0.443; 10.7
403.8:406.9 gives -0.152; 15.5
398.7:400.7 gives -0.348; 14.8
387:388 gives 0.070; 7.38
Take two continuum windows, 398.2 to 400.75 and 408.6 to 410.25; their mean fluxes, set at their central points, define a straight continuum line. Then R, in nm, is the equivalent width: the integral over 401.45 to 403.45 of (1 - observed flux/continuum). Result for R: -0.149 nm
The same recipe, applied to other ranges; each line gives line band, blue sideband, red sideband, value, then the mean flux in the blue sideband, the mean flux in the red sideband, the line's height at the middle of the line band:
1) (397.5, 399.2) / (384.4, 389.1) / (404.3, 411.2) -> -0.15 nm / 7.68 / 15.8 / 12.2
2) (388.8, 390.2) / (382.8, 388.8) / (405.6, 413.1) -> -0.19 nm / 7.17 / 15.7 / 8.52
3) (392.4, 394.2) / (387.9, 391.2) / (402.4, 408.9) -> 0.79 nm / 9.74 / 15.8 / 11.2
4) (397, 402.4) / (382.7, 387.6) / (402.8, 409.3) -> -0.40 nm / 6.91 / 15.9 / 13.2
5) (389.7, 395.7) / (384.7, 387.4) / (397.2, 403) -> 0.73 nm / 7.34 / 14.7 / 10.8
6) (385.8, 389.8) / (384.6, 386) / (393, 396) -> 0.00 nm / 7.7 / 8.62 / 7.95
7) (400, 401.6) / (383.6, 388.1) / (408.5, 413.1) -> -0.45 nm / 7.22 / 15.9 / 12.4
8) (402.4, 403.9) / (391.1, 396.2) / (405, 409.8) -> -0.22 nm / 9.04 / 15.9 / 13.8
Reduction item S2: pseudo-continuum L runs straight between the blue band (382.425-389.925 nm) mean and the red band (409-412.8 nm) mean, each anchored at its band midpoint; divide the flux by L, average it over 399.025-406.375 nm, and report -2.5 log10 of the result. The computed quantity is -0.21 mag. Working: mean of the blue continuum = 7.46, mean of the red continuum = 15.7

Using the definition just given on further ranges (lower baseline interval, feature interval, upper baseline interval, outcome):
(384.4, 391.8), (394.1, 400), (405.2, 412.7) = 0.085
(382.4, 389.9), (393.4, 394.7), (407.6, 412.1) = 0.342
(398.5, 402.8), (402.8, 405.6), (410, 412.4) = -0.013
